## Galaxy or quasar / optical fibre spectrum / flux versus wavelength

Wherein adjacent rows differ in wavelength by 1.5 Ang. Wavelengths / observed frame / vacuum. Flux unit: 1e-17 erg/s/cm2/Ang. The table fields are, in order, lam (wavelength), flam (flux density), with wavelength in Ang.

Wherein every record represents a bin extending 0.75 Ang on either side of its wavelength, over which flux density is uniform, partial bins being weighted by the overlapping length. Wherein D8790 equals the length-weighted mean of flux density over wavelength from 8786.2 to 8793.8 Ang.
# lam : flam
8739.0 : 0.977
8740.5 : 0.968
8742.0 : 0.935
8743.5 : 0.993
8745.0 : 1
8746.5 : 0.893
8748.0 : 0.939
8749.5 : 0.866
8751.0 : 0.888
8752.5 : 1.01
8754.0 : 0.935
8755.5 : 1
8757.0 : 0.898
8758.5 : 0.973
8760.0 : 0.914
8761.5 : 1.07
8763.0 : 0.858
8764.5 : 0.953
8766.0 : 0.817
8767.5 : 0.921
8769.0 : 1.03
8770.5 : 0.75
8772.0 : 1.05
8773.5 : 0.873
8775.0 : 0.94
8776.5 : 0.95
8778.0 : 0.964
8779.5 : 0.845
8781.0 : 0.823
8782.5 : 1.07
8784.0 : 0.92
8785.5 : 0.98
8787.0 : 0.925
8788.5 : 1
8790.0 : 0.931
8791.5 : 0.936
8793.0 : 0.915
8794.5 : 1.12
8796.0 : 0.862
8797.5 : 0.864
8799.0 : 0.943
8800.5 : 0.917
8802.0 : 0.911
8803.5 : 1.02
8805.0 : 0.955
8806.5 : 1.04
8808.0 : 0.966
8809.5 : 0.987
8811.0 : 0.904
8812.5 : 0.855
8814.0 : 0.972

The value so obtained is 0.943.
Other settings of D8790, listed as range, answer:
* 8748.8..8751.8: 0.879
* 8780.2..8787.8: 0.943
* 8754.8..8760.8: 0.947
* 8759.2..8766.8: 0.923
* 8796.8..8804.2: 0.931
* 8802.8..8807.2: 1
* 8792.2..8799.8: 0.941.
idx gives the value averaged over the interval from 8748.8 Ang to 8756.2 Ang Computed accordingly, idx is 0.94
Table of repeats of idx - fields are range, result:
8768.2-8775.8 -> 0.929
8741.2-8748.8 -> 0.952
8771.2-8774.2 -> 0.959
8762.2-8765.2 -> 0.907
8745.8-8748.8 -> 0.916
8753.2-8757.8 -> 0.945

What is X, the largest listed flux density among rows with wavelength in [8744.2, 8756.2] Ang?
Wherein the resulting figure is 1.01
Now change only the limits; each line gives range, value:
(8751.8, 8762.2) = 1.07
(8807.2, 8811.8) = 0.987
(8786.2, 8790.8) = 1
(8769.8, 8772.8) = 1.05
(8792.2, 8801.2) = 1.12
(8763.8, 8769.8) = 1.03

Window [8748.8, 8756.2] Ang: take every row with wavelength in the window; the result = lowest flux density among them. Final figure 0.866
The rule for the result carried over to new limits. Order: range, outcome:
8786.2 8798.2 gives 0.862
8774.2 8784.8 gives 0.823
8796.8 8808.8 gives 0.864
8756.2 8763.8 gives 0.858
